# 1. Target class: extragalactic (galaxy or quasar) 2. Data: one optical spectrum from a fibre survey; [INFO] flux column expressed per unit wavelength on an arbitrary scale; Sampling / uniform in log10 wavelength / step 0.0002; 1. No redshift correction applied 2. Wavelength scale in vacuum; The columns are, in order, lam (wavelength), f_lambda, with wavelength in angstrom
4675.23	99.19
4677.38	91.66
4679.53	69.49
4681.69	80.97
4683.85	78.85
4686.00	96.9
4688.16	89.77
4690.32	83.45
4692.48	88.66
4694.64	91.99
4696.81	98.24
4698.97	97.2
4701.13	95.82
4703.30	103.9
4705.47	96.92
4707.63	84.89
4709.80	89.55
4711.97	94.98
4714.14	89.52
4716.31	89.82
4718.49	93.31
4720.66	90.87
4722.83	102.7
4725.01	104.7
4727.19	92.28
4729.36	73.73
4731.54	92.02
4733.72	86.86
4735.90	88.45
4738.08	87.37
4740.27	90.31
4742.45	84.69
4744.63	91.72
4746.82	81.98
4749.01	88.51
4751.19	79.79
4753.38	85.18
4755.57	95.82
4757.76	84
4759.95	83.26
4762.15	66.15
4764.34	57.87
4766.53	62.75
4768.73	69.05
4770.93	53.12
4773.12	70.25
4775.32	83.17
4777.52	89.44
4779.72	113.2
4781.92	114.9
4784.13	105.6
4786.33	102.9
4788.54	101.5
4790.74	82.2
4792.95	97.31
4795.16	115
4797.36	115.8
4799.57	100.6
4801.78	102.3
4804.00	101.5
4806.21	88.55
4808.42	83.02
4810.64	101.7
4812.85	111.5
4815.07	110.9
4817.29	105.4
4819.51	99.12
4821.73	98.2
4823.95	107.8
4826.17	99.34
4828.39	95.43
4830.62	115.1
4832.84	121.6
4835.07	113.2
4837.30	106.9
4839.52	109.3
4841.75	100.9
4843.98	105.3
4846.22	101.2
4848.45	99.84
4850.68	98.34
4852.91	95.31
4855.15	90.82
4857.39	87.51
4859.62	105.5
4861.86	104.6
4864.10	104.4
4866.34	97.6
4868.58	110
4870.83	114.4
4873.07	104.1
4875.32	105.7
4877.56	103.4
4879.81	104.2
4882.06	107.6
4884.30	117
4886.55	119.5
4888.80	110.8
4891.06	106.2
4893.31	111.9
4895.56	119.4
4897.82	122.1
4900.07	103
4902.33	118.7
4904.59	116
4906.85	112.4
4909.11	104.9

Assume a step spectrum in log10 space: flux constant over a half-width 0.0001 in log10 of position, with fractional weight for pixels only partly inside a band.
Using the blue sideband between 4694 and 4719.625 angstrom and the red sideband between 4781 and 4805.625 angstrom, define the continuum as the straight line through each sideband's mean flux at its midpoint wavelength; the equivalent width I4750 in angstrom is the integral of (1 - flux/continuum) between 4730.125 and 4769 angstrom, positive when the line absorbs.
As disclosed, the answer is 6.4 angstrom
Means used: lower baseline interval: 93.9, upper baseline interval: 103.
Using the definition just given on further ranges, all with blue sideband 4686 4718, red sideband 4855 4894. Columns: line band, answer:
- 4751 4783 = 5.6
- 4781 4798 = -0.8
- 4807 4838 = -0.8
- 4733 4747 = 1.2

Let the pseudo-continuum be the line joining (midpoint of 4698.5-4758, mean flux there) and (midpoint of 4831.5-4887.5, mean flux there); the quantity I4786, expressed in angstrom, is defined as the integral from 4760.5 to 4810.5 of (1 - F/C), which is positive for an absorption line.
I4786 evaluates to 3.7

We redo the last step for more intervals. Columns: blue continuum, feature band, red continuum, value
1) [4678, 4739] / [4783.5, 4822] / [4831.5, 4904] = -0.4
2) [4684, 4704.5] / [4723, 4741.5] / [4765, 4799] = 0.5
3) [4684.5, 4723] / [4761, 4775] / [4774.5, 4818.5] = 4.9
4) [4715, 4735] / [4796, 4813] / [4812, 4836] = 0.6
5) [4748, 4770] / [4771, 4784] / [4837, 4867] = -1.6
